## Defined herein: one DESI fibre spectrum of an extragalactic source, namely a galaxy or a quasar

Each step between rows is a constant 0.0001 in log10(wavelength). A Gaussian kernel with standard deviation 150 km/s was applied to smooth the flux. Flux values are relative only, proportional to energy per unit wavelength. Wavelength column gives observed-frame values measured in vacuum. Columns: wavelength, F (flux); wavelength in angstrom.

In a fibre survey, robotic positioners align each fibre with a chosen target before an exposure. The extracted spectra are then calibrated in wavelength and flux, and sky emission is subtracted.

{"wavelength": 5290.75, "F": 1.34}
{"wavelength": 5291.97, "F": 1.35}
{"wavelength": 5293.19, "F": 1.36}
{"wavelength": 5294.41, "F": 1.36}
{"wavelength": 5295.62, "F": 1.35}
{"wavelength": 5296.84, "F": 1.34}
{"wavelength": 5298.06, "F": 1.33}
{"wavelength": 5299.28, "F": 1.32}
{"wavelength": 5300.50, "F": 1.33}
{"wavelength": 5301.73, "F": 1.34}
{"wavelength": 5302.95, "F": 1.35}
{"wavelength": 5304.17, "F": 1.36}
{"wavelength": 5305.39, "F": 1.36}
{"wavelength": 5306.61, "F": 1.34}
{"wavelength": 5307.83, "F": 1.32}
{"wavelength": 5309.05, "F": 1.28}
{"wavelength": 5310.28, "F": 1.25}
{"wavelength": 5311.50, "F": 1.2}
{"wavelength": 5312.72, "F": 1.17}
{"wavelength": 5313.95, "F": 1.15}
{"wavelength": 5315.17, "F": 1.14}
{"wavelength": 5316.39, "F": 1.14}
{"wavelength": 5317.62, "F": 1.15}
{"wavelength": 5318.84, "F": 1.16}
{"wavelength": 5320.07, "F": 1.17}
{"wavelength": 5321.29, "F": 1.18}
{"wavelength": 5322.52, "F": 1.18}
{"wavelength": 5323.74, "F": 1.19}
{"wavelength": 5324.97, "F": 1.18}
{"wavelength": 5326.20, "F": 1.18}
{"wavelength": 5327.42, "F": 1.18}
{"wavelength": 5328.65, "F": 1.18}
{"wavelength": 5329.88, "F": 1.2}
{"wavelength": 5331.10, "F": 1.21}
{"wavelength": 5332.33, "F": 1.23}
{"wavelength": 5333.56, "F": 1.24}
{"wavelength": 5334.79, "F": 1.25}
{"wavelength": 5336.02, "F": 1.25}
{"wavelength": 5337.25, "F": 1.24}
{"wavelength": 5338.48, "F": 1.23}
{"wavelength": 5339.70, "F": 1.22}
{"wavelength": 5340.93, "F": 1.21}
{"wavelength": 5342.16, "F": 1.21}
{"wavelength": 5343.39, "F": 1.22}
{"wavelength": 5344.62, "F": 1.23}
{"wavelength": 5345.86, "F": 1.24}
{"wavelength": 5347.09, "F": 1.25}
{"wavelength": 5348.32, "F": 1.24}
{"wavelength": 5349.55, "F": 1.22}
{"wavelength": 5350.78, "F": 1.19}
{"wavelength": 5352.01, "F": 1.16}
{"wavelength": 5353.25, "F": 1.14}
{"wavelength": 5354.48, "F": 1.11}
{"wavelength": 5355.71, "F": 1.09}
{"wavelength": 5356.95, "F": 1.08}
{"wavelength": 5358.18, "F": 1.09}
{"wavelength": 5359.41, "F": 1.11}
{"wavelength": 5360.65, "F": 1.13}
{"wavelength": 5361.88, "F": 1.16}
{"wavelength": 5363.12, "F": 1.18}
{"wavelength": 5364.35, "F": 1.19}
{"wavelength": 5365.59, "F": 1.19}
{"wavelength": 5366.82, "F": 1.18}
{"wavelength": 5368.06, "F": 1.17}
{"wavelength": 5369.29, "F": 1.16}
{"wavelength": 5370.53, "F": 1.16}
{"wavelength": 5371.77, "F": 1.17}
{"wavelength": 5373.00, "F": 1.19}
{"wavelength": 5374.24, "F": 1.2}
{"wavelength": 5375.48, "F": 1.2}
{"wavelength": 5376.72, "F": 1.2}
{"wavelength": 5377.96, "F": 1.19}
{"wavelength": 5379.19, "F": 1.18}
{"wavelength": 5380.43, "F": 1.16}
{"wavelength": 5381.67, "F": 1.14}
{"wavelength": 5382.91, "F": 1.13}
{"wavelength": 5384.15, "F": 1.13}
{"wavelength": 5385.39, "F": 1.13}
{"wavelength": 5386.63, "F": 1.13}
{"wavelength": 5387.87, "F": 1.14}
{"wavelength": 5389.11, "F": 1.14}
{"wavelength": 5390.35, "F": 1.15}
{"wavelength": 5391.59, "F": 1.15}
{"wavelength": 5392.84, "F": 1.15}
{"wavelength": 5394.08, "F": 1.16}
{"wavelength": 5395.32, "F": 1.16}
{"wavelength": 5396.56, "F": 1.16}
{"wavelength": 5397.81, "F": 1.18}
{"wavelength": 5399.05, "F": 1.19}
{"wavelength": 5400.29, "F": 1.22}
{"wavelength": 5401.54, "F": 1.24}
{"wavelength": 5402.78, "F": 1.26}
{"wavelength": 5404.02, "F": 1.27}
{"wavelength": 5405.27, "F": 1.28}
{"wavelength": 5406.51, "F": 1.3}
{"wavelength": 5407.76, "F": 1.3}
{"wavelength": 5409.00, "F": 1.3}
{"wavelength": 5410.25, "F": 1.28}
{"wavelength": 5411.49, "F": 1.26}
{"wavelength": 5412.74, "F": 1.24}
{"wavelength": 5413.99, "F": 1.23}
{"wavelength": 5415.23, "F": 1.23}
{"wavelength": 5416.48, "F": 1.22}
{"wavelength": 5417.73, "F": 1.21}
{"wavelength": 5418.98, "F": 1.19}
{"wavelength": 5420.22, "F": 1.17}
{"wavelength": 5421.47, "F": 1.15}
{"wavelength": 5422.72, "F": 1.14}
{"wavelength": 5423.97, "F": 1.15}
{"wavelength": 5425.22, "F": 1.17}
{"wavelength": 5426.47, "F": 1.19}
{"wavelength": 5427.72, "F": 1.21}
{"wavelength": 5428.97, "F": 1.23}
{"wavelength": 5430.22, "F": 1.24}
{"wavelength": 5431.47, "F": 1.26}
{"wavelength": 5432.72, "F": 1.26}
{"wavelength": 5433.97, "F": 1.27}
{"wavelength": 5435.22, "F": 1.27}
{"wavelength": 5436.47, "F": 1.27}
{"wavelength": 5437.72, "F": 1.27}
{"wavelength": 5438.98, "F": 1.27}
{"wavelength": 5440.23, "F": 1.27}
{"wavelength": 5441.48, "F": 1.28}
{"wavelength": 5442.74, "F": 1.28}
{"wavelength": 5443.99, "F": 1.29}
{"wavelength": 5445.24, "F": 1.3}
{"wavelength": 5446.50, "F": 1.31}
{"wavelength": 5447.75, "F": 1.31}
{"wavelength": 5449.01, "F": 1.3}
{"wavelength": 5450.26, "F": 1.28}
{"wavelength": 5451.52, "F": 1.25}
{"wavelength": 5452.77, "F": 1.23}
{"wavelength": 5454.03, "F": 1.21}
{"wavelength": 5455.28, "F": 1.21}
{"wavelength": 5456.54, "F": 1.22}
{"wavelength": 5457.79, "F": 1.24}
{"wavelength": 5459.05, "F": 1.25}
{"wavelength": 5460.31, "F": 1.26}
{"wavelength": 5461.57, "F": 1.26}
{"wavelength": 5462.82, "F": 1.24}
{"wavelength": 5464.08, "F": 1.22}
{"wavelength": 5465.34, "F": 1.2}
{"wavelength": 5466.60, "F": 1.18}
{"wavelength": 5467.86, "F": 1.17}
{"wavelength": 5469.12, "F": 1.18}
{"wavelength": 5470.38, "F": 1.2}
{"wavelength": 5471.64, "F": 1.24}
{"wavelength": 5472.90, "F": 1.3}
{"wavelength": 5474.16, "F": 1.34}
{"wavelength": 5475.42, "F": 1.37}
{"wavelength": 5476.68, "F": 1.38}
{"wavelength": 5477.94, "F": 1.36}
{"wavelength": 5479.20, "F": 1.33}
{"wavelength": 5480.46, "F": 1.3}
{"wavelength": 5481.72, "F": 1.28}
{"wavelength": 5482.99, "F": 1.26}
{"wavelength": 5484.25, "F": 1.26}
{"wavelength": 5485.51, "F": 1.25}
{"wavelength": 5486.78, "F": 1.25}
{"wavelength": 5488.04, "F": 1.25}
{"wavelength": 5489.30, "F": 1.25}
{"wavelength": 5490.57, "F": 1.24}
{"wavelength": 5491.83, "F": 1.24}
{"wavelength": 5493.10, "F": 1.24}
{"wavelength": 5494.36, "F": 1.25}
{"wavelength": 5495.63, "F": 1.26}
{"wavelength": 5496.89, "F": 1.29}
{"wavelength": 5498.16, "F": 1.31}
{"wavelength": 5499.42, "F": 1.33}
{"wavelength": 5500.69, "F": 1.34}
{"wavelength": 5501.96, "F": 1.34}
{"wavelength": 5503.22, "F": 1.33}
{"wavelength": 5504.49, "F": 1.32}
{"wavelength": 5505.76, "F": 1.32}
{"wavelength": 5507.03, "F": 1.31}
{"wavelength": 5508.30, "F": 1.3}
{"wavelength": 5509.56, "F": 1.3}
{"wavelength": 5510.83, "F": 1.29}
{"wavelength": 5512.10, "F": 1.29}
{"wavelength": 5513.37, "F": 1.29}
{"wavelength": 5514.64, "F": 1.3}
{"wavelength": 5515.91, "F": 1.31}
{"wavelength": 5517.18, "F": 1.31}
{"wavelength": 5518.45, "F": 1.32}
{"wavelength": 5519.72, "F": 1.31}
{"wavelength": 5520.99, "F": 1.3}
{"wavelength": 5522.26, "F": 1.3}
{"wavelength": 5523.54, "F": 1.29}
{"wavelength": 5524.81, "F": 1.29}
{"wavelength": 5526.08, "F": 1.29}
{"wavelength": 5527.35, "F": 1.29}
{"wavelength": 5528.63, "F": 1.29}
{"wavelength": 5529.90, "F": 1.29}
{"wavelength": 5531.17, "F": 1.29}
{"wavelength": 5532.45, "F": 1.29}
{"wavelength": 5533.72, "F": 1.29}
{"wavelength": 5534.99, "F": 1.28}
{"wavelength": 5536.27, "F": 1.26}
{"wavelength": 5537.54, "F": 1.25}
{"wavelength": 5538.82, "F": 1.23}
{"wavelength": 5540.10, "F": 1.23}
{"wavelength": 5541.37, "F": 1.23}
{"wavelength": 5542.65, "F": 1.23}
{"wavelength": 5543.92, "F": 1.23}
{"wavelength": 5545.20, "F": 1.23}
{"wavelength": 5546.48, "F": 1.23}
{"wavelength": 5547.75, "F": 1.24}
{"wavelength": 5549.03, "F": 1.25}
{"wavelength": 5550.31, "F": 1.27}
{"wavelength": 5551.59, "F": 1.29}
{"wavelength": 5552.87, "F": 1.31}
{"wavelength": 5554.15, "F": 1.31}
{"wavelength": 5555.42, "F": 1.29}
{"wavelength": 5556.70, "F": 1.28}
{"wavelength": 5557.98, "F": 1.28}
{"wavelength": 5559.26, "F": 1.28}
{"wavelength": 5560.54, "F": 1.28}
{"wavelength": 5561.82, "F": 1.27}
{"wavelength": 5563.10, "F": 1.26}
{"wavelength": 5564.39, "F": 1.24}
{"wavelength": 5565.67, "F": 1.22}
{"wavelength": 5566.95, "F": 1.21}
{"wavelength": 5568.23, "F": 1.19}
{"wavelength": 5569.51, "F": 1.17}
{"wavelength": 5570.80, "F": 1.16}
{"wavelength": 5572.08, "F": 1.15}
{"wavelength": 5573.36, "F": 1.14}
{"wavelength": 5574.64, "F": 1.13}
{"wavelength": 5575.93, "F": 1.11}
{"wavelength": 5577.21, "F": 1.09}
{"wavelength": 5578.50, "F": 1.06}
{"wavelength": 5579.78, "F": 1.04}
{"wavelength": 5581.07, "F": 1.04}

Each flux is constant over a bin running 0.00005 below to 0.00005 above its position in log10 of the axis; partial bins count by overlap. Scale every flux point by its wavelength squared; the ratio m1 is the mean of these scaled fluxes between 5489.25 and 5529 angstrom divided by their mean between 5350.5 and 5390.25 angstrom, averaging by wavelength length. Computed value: 1.18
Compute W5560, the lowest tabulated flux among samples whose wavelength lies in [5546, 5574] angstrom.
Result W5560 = 1.14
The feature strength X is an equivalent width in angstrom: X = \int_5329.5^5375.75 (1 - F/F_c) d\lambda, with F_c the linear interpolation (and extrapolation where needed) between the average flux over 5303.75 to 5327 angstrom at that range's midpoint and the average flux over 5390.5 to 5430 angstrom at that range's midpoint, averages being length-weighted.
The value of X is 1.0 angstrom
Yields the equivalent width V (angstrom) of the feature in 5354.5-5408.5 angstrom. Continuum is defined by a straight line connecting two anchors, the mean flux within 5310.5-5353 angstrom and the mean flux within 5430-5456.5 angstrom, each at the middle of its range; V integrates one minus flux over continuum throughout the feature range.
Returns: 2.5 angstrom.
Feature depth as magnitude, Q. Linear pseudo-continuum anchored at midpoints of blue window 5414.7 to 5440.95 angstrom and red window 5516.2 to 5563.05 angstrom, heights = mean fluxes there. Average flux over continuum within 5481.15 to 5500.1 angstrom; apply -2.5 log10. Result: -0.01 mag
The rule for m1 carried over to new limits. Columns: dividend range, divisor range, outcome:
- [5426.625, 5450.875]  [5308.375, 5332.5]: 1.12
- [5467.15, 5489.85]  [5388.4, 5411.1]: 1.08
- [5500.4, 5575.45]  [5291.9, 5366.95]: 1.12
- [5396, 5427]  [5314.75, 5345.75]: 1.05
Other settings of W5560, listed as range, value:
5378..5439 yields 1.13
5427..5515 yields 1.17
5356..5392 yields 1.08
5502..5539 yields 1.23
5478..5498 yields 1.24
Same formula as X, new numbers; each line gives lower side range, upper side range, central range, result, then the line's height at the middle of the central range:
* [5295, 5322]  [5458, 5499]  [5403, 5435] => 0.79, 1.26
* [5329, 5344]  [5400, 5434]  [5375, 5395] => 1.20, 1.23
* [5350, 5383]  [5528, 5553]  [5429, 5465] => -1.66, 1.21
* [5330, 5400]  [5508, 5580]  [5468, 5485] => -0.92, 1.22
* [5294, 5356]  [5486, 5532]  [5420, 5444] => 0.66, 1.27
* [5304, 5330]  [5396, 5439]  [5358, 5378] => 0.82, 1.22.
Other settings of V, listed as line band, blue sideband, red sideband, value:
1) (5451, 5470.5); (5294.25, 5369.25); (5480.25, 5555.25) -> 0.6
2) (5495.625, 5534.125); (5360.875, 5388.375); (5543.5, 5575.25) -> -2.6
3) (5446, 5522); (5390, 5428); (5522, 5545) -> -1.9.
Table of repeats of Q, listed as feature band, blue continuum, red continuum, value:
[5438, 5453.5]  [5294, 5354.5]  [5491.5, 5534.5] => 0.00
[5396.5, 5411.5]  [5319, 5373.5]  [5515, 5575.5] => -0.04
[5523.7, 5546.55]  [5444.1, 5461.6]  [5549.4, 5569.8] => 0.00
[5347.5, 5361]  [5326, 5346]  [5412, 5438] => 0.07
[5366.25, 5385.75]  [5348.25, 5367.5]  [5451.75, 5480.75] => 0.00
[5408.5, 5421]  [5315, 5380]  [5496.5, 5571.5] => -0.01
